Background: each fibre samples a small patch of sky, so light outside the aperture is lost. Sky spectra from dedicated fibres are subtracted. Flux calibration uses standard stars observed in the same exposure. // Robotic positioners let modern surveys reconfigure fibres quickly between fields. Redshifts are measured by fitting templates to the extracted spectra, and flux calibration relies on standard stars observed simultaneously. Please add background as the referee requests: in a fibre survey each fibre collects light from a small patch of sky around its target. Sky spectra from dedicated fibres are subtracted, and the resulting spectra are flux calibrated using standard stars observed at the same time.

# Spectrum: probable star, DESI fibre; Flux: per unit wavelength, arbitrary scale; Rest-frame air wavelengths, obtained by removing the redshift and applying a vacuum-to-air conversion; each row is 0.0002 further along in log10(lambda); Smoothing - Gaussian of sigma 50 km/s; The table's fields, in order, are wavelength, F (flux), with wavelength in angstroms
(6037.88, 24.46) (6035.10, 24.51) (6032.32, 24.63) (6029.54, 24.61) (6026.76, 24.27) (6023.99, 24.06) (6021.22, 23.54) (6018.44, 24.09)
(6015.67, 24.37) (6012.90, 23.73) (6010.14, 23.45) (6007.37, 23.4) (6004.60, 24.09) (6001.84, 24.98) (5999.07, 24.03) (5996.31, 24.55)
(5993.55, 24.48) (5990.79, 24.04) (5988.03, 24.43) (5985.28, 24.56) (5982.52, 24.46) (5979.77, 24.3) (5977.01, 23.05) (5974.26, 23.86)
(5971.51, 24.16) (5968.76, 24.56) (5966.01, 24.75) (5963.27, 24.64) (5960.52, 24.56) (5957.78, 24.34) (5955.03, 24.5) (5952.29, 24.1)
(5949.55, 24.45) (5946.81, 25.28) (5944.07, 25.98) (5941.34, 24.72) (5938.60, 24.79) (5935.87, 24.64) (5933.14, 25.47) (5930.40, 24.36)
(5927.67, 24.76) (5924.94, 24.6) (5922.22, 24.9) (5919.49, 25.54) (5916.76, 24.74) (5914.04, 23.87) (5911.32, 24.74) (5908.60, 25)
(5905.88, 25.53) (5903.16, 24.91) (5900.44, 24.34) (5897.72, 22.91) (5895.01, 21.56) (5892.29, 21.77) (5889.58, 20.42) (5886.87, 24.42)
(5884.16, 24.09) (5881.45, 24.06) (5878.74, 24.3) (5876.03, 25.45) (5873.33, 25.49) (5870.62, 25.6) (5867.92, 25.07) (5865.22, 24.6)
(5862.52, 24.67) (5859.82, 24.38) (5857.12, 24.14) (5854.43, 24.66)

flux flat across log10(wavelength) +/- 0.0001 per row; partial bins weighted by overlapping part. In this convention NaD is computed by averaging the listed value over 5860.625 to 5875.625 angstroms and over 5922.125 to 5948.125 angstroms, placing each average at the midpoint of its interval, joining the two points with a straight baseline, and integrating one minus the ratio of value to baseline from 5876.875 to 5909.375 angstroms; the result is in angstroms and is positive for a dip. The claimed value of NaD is 1.85 angstroms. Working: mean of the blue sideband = 25.1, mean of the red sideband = 25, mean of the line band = 23.6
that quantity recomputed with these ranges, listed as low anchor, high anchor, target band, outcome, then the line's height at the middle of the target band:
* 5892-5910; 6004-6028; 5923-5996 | -2.07 angstroms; 23.9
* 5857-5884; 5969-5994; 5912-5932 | -0.17 angstroms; 24.5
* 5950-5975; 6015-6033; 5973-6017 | 0.33 angstroms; 24.3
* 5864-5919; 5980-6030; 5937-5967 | -0.71 angstroms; 24.2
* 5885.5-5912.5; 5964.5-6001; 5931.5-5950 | -0.90 angstroms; 23.9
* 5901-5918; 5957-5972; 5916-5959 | -0.29 angstroms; 24.7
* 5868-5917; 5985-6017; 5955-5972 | -0.27 angstroms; 24.1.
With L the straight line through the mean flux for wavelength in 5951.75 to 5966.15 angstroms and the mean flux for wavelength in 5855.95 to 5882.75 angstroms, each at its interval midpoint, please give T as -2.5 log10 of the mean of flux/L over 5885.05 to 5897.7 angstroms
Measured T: 0.12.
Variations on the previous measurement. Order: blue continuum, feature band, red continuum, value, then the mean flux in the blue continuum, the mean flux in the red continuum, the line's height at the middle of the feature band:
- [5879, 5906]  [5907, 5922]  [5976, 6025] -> -0.059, 23.3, 24.1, 23.5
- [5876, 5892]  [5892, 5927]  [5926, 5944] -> -0.003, 23.5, 24.9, 24.2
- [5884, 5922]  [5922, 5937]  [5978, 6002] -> -0.034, 23.9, 24.4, 24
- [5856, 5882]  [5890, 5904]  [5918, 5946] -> 0.093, 24.8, 25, 24.9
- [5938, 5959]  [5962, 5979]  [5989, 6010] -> 0.015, 24.8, 24.2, 24.5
